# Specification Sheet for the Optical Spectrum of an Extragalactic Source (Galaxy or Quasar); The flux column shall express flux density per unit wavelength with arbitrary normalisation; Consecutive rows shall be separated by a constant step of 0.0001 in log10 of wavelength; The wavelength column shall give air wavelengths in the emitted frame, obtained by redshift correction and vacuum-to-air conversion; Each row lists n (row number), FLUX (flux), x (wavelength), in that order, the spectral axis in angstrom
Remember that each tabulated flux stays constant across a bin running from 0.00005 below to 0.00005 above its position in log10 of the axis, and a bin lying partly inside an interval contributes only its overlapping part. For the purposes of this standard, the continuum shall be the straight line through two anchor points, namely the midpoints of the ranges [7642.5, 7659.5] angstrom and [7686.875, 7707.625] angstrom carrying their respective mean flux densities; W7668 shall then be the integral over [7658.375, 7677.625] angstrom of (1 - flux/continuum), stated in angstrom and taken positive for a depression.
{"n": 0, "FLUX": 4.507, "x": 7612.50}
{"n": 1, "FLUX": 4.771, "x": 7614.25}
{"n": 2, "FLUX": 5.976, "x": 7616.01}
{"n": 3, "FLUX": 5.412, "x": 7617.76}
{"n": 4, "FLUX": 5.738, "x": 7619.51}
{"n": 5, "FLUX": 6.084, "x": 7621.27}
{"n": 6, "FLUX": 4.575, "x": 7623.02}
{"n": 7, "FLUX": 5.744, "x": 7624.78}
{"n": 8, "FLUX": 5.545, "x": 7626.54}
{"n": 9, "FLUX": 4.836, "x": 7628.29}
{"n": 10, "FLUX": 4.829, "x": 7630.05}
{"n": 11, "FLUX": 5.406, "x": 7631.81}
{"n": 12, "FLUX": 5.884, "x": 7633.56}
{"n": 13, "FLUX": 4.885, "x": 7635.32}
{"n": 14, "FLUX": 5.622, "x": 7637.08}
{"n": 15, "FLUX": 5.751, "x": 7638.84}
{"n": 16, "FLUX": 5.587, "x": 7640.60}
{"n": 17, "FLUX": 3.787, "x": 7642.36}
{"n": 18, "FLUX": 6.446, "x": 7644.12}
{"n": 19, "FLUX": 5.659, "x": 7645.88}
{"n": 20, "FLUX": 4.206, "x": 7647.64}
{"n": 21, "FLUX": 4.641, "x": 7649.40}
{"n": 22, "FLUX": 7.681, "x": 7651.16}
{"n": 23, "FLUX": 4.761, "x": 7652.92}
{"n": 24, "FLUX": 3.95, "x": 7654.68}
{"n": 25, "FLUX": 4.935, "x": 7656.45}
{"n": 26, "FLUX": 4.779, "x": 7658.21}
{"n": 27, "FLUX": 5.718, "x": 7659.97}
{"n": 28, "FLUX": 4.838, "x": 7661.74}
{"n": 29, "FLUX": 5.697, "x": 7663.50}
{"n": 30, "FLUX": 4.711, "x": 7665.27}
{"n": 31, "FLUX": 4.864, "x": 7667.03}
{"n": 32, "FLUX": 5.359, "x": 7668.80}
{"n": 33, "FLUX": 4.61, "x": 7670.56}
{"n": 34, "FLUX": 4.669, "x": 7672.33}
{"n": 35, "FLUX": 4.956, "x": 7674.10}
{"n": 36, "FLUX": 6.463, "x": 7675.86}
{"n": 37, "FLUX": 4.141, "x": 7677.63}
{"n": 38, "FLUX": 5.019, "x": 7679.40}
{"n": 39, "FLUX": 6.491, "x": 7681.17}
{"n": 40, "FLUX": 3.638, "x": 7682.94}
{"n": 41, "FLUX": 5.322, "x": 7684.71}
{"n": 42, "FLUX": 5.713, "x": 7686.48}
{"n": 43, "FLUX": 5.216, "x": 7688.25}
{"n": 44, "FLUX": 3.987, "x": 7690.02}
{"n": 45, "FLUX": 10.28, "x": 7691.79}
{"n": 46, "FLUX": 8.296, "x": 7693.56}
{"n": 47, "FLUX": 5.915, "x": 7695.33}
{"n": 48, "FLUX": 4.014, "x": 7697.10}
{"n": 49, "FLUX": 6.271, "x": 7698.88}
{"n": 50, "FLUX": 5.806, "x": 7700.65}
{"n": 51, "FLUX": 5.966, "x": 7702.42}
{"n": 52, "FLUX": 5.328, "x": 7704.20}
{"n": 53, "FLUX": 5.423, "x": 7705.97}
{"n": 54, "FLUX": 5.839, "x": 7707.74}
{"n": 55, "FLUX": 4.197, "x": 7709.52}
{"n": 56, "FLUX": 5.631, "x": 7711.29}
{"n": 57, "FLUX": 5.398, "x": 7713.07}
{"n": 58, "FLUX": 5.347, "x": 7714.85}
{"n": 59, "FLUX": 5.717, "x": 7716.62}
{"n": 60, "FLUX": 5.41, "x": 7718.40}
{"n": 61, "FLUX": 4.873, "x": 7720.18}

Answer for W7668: 1.3 angstrom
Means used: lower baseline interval 5.18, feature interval 5.13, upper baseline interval 6.03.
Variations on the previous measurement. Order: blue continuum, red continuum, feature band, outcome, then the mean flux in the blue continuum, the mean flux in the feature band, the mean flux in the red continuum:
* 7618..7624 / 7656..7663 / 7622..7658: 0.4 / 5.46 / 5.23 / 5.11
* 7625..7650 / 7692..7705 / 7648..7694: 3.1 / 5.24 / 5.37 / 6.17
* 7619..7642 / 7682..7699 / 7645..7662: 1.3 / 5.38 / 5.13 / 5.85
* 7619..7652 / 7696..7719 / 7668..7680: 0.9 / 5.41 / 5.03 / 5.42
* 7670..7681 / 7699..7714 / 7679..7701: -2.4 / 5.08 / 5.86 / 5.49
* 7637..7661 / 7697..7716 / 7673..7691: 0.8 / 5.24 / 5.12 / 5.45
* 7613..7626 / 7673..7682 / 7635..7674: 1.9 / 5.44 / 5.14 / 5.39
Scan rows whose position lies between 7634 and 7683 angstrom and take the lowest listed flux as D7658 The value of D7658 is 3.638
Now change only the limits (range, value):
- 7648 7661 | 3.95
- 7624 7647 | 3.787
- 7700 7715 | 4.197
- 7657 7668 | 4.711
